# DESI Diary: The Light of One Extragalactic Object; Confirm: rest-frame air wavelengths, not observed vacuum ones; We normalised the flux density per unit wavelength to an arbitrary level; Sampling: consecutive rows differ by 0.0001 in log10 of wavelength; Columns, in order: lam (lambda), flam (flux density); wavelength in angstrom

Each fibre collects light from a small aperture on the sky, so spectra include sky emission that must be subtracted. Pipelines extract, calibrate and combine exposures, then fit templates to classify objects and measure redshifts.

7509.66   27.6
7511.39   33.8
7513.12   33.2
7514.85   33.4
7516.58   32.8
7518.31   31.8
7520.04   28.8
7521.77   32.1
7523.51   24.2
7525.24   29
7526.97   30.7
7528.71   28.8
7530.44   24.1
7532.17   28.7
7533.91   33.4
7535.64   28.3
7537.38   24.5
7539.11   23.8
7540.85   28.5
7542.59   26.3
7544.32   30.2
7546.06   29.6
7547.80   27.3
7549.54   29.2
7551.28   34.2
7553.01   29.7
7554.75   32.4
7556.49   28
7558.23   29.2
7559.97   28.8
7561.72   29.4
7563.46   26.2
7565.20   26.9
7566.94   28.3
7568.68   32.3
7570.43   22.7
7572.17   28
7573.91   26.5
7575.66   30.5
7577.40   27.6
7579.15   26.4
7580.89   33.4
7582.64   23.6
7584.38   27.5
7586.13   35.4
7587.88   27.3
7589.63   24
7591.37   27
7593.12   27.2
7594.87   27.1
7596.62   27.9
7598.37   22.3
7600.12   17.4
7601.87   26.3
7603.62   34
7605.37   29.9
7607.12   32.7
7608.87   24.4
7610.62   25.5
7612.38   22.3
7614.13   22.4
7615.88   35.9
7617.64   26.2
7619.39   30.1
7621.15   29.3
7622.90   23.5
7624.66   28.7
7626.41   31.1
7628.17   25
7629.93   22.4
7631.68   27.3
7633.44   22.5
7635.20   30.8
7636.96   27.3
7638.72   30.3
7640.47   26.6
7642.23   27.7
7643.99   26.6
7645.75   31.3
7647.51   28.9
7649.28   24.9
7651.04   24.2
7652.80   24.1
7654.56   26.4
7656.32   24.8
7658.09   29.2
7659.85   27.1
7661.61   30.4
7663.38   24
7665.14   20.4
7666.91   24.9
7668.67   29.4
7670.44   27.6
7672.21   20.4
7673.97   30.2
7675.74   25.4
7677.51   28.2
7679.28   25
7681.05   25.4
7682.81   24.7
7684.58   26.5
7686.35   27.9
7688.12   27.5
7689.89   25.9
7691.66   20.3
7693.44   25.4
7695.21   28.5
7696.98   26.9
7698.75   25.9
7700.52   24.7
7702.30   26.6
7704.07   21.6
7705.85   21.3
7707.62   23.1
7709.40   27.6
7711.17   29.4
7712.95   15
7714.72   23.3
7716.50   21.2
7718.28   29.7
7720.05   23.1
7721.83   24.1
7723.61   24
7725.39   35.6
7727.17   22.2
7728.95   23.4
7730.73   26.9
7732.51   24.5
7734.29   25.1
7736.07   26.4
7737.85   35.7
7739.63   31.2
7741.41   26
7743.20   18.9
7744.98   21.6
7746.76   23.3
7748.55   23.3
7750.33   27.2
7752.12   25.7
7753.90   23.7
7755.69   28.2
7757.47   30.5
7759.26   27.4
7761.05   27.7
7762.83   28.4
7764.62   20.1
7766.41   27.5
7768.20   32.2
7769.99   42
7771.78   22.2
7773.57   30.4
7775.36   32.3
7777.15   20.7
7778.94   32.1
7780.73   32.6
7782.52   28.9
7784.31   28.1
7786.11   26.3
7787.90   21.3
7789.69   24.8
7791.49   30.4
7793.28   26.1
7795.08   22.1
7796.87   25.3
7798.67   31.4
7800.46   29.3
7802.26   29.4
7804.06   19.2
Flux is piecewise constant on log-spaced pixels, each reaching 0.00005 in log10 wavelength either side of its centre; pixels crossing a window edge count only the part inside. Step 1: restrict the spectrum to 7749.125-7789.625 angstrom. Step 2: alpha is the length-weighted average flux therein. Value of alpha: 27.9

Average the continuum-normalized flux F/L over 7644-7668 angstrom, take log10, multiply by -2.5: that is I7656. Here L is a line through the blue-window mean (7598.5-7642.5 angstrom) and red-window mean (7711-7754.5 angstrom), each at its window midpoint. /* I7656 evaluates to 0.01 mag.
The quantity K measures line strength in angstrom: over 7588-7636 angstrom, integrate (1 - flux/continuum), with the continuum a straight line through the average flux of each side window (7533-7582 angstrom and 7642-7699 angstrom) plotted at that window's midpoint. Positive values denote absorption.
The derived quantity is 1.16 angstrom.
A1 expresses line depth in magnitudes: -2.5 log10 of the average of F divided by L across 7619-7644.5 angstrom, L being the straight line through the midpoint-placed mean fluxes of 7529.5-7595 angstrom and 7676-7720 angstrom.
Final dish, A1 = -0.03 mag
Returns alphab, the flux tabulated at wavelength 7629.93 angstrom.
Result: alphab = 22.4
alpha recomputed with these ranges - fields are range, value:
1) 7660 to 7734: 25.3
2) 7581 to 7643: 27.2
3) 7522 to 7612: 28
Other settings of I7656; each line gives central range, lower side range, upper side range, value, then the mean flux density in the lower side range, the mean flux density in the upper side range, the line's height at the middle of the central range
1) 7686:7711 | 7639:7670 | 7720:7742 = 0.06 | 26.6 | 26.9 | 26.8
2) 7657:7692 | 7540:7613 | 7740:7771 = 0.05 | 28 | 26.7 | 27.3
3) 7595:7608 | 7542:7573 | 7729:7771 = 0.05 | 28.8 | 27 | 28.4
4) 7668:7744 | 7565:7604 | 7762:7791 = 0.09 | 27.3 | 28.1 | 27.8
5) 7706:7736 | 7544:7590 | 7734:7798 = 0.11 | 28.7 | 27.1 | 27.5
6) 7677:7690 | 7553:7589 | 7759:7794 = 0.08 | 28.5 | 28.1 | 28.3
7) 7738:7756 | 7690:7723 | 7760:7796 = 0.04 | 24.3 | 27.8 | 26.3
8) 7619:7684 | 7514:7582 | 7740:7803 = 0.06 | 28.9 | 27.1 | 28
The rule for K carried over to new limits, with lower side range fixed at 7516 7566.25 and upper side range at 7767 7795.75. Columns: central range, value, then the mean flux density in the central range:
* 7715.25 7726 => 0.95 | 25.9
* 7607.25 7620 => 0.76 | 27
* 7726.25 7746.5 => 2.03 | 25.6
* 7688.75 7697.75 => 0.97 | 25.4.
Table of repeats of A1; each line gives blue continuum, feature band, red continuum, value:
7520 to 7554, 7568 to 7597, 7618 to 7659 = 0.00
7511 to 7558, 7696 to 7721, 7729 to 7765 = 0.10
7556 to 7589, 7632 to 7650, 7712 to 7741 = -0.02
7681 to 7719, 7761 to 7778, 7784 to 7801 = -0.10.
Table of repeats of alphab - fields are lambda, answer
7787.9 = 21.3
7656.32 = 24.8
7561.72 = 29.4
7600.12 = 17.4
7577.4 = 27.6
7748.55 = 23.3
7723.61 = 24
